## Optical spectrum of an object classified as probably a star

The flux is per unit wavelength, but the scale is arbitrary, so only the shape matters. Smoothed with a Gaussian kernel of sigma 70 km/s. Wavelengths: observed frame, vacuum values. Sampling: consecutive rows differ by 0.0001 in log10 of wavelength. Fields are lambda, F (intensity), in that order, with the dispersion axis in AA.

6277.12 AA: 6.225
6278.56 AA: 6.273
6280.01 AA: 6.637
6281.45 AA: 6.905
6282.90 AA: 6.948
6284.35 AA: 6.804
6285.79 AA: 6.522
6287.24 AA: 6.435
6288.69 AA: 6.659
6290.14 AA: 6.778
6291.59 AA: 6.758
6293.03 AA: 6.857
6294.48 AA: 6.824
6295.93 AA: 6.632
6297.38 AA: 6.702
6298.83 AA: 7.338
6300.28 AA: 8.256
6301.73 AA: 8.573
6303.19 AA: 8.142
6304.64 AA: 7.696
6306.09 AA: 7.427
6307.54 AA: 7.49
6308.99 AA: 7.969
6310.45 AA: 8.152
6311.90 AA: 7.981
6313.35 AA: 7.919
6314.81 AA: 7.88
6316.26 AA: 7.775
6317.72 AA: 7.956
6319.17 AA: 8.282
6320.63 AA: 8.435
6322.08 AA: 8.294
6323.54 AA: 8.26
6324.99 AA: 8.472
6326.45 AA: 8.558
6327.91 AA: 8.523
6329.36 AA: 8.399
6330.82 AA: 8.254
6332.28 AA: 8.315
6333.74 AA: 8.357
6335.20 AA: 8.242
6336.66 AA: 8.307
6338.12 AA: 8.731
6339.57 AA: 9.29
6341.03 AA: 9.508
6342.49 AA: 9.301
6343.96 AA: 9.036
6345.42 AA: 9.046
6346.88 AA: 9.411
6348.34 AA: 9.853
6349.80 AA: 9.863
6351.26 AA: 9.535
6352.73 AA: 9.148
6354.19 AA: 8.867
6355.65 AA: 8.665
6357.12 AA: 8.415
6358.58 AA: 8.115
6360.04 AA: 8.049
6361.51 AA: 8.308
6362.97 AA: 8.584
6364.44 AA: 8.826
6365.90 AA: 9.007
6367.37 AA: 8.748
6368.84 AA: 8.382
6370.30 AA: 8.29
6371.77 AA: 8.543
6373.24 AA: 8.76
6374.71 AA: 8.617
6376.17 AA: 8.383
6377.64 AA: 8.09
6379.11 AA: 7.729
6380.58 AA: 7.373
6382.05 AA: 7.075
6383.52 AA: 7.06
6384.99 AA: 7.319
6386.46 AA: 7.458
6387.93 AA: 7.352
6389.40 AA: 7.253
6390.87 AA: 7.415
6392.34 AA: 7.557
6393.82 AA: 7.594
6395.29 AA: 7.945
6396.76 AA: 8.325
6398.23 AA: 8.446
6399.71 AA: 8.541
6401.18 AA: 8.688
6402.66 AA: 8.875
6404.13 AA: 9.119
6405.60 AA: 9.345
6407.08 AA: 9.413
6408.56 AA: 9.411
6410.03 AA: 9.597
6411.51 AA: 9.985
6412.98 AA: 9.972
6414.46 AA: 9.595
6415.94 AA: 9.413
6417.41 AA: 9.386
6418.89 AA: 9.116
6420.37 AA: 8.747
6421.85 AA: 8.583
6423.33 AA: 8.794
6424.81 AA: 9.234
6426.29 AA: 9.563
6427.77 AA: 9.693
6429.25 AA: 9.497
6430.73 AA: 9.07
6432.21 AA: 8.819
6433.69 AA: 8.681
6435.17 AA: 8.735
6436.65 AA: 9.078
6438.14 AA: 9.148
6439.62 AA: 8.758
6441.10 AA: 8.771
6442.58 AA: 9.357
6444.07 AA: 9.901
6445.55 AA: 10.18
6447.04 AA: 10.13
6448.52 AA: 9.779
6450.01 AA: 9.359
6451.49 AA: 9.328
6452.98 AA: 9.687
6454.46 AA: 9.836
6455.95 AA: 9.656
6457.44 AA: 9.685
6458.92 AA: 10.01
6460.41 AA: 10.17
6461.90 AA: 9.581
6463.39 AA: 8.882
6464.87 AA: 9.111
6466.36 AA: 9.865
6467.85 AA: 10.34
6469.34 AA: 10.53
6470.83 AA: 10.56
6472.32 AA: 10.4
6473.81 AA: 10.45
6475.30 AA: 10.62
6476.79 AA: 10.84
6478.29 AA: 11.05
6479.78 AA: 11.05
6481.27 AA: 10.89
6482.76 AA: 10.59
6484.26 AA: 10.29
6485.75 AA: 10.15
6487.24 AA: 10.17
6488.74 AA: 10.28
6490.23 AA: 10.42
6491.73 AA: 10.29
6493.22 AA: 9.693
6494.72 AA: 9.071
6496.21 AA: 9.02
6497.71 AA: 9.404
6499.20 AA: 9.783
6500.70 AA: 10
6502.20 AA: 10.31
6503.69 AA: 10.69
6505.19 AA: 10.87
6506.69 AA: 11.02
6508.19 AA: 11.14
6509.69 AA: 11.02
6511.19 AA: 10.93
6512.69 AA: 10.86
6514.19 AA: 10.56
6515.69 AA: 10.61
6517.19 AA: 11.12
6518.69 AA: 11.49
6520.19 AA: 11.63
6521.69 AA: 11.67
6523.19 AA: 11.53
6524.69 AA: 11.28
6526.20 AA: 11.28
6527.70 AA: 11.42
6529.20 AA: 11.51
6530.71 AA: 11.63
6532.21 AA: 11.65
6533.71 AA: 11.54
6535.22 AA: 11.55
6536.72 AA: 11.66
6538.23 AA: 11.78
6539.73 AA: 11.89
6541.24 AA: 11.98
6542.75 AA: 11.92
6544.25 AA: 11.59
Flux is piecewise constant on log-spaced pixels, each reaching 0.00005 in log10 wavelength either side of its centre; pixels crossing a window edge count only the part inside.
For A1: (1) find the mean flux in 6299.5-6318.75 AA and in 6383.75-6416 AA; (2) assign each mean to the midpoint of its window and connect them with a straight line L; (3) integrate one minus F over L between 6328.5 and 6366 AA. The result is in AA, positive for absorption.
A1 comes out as -2.9 AA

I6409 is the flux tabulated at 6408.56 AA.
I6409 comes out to 9.411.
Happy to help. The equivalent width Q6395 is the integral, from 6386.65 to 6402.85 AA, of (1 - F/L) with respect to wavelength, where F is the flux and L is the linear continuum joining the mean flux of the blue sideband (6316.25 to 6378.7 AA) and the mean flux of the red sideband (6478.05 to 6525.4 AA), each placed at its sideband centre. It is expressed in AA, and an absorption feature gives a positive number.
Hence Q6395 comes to 2.3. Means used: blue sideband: 8.65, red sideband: 10.6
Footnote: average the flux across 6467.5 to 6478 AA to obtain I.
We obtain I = 10.6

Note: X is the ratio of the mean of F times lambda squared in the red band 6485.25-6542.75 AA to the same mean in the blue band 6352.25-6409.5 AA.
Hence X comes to 1.37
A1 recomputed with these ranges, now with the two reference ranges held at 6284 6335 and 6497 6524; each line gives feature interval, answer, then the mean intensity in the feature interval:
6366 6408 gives 3.6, 8.15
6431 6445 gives 0.9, 9.05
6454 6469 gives 0.5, 9.73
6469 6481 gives -0.5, 10.7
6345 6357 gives -1.3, 9.26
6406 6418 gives -0.4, 9.59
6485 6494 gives 0.3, 10.2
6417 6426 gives 0.4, 8.98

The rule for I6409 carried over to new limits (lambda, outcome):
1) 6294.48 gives 6.824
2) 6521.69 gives 11.67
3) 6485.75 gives 10.15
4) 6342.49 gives 9.301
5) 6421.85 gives 8.583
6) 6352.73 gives 9.148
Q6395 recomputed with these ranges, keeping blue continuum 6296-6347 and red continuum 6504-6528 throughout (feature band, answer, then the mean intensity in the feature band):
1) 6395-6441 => 2.8 AA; 9.09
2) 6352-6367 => 0.4 AA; 8.6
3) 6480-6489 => 0.2 AA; 10.4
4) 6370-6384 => 1.7 AA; 8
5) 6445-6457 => 0.5 AA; 9.73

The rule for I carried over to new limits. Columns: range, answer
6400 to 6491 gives 9.67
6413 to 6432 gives 9.24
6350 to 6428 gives 8.57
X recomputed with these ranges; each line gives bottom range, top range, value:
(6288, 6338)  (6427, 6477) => 1.28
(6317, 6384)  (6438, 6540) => 1.27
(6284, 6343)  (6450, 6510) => 1.36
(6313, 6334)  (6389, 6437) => 1.11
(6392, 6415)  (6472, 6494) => 1.20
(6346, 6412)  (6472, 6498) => 1.25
